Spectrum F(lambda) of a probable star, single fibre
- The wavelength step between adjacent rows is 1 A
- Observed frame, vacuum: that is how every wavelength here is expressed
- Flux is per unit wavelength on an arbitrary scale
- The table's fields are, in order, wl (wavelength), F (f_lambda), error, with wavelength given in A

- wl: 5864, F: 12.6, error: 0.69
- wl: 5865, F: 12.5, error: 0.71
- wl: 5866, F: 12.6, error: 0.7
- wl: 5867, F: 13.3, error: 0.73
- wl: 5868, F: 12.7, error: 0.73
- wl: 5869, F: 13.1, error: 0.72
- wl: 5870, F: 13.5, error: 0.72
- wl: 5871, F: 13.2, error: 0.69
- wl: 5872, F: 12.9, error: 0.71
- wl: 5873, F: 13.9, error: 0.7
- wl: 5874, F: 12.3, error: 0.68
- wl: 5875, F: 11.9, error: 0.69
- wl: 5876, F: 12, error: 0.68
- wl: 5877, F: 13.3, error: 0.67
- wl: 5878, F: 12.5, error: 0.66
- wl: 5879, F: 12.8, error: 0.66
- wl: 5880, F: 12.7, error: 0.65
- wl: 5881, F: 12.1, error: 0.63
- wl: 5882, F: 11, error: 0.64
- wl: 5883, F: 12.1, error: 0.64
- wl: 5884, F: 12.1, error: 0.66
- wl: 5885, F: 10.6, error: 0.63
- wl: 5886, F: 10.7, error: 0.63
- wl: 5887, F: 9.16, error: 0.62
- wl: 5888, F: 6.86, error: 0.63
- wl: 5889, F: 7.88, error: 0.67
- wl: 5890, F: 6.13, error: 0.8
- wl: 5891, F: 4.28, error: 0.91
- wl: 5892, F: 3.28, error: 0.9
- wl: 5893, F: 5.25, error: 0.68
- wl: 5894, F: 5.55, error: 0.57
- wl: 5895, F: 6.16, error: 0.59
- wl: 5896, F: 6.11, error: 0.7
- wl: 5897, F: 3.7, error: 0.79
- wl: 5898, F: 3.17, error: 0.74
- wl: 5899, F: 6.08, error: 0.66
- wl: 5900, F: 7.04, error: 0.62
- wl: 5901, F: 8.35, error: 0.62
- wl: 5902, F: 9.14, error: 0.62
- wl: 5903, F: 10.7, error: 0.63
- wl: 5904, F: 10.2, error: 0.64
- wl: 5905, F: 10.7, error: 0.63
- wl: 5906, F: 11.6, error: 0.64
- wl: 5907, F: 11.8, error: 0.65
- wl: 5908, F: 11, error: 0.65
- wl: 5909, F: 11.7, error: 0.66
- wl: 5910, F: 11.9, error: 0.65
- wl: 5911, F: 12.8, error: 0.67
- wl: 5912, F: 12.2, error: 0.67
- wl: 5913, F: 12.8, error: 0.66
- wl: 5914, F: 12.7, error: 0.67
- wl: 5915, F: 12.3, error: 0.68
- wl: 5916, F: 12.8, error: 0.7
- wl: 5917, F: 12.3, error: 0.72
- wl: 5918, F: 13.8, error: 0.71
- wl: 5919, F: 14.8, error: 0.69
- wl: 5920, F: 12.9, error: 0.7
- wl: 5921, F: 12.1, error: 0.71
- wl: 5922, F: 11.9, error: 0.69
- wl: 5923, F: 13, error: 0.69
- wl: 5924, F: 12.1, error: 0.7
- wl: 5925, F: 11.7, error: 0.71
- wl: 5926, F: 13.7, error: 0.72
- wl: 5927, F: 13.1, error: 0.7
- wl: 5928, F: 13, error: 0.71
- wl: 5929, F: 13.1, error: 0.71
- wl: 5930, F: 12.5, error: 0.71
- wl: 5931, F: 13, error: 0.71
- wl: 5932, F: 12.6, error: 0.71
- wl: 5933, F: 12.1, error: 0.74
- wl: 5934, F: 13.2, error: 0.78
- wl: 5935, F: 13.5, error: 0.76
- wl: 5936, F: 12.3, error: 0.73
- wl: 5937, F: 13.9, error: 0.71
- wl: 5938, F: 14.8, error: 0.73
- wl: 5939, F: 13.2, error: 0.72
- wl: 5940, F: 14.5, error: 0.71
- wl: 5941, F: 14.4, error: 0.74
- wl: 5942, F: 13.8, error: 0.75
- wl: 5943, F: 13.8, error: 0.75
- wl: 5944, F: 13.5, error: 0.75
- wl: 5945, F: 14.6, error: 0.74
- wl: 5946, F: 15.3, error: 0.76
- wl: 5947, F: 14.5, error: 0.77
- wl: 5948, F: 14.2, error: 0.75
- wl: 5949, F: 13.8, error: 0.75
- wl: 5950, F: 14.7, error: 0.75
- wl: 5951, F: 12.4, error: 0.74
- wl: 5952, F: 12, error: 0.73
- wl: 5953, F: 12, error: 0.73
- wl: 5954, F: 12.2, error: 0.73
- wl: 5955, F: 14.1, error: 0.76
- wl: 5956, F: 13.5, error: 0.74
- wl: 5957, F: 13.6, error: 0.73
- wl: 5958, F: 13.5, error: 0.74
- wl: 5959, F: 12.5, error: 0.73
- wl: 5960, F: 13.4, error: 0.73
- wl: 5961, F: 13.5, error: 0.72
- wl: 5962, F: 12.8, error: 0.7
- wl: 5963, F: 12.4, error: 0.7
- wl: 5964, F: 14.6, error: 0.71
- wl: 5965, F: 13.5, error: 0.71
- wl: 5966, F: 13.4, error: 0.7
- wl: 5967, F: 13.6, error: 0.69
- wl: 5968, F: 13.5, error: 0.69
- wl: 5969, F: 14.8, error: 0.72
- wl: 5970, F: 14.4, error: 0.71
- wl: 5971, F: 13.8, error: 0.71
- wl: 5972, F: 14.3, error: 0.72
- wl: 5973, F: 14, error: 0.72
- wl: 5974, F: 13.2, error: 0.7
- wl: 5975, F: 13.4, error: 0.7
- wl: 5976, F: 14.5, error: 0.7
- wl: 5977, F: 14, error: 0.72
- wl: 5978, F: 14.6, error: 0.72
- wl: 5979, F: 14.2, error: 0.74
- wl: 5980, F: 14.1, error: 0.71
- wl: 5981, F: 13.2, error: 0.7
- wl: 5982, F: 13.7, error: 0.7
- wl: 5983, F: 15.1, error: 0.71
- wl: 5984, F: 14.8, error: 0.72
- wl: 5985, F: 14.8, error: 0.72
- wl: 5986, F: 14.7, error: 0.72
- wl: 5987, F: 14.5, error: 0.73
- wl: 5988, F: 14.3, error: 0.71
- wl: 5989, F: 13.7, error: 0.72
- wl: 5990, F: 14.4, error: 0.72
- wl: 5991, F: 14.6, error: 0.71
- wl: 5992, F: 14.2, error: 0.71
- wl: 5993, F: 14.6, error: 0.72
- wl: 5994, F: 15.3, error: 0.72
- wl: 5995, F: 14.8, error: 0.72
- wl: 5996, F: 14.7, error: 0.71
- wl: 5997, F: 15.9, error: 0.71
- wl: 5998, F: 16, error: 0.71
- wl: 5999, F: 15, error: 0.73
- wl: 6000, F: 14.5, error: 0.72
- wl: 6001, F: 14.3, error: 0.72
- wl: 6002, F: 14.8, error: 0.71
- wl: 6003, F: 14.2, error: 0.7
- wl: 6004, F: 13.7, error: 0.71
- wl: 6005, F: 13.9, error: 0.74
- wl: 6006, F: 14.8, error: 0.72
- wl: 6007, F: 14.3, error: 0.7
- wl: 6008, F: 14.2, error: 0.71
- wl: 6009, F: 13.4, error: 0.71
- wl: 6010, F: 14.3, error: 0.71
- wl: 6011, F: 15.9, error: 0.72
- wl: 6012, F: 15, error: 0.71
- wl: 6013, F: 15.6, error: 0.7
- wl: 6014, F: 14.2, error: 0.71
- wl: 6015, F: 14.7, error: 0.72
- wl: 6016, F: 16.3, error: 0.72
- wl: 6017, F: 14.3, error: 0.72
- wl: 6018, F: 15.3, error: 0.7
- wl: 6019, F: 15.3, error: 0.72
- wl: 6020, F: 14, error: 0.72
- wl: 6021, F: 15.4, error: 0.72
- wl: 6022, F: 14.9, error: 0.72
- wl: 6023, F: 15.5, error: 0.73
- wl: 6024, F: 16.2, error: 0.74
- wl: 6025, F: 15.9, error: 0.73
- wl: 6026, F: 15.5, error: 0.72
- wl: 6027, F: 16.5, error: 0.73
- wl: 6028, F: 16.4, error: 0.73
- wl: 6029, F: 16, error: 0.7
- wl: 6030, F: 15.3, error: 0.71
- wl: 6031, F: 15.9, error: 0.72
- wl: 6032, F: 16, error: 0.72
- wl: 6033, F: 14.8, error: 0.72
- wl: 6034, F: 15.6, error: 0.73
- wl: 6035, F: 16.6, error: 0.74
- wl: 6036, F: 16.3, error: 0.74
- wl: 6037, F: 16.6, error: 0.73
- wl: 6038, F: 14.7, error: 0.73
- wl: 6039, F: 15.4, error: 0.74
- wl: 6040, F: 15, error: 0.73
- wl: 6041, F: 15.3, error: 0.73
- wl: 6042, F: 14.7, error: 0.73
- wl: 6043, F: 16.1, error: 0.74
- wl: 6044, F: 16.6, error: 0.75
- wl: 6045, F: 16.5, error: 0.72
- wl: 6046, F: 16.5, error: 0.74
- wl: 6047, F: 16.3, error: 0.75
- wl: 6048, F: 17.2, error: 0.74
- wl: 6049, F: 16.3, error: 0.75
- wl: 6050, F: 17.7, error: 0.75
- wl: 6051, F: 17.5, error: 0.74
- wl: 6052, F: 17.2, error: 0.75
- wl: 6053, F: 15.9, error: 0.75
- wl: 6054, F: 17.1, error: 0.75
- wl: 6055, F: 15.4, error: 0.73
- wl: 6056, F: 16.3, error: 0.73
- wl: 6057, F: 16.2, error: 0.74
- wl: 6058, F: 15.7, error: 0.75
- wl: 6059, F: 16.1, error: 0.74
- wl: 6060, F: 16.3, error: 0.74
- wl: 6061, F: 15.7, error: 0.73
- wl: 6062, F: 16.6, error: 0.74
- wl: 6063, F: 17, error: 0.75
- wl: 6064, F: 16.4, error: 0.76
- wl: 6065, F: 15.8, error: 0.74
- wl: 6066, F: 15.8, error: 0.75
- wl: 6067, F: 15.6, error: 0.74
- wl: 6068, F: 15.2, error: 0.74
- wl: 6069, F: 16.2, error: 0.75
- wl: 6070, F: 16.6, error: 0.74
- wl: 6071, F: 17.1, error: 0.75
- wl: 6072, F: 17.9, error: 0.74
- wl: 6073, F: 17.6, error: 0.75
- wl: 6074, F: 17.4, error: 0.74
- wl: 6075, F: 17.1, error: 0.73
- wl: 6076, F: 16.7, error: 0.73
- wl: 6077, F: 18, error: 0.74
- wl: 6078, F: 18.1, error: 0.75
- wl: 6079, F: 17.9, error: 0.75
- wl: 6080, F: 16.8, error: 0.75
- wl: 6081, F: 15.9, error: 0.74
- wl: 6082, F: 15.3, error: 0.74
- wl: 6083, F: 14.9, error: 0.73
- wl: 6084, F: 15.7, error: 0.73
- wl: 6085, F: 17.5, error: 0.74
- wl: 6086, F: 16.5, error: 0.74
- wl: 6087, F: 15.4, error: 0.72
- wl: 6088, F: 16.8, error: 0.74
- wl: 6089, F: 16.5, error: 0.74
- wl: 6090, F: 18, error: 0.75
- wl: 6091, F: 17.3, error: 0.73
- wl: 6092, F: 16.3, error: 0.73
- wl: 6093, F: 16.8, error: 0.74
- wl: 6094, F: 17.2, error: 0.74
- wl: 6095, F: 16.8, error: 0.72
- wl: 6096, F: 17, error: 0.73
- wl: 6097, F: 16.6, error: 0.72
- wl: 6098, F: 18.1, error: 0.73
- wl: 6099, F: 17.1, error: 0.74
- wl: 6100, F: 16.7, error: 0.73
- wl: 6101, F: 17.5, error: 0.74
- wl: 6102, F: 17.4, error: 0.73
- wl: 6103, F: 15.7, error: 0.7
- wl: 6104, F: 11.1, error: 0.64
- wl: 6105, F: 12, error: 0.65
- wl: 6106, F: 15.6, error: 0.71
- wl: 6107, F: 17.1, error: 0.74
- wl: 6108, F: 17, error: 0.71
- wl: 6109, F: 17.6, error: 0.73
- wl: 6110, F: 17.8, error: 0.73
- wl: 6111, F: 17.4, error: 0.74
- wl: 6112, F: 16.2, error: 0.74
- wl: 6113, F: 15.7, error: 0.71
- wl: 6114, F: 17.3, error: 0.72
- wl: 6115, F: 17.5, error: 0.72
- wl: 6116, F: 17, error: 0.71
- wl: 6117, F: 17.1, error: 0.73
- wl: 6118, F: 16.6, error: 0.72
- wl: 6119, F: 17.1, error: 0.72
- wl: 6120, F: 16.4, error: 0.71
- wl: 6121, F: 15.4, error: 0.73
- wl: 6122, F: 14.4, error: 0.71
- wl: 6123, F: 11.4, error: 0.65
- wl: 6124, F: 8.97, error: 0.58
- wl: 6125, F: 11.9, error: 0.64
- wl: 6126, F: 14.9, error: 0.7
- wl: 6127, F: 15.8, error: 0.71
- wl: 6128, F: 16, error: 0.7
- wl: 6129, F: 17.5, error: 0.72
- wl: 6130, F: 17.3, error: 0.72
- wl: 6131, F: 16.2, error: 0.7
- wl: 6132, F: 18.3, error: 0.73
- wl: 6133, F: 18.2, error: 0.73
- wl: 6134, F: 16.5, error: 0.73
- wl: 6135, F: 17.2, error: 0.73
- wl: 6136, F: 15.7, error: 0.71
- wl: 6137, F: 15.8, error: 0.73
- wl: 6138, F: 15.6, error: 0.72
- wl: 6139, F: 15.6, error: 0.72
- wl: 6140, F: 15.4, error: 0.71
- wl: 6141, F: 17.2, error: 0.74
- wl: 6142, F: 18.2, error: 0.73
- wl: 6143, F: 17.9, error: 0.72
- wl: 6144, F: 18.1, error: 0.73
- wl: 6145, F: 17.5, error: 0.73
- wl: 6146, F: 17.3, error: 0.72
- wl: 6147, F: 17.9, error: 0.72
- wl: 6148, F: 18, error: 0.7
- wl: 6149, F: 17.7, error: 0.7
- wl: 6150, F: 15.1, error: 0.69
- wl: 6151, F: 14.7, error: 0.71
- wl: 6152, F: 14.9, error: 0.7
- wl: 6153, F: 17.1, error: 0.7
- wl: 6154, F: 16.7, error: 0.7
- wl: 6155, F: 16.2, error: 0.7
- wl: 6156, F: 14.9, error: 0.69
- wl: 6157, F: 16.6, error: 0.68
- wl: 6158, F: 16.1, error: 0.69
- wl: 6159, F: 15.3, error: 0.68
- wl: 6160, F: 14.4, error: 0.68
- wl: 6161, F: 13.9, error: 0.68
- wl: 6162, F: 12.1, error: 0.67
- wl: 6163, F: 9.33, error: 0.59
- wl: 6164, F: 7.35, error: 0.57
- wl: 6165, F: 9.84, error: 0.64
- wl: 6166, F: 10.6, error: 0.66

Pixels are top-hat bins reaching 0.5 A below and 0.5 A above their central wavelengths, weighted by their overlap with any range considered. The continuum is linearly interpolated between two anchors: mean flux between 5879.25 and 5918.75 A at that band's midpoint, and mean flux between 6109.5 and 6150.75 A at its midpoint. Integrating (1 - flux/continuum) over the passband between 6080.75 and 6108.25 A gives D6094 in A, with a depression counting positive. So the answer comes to -1.8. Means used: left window 9.56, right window 16.3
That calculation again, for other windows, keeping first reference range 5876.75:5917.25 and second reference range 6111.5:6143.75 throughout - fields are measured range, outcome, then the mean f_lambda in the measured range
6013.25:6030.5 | -3.05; 15.4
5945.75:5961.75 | -3.19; 13.4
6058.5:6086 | -3.95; 16.6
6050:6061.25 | -1.90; 16.4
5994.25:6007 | -2.27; 14.7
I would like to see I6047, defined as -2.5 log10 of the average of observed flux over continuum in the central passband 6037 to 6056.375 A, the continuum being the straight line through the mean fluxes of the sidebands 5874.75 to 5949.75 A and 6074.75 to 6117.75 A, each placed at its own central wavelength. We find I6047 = -0.07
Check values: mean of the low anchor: 11.3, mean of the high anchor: 16.6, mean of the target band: 16.2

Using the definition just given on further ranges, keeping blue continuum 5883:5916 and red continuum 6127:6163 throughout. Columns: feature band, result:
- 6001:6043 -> -0.20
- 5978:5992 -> -0.24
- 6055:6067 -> -0.17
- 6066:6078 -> -0.19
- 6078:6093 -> -0.14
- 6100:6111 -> -0.06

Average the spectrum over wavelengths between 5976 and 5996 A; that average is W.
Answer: 14.4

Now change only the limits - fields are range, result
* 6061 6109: 16.5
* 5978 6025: 14.7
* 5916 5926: 12.8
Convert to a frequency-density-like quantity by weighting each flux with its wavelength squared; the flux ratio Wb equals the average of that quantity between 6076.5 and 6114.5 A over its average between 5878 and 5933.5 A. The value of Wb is 1.7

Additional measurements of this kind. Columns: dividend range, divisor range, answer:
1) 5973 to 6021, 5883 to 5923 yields 1.55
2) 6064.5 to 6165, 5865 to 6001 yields 1.37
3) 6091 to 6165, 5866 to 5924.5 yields 1.62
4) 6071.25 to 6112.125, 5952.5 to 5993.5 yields 1.25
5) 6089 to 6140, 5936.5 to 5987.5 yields 1.23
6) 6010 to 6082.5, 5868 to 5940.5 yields 1.52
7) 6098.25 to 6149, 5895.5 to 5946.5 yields 1.46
